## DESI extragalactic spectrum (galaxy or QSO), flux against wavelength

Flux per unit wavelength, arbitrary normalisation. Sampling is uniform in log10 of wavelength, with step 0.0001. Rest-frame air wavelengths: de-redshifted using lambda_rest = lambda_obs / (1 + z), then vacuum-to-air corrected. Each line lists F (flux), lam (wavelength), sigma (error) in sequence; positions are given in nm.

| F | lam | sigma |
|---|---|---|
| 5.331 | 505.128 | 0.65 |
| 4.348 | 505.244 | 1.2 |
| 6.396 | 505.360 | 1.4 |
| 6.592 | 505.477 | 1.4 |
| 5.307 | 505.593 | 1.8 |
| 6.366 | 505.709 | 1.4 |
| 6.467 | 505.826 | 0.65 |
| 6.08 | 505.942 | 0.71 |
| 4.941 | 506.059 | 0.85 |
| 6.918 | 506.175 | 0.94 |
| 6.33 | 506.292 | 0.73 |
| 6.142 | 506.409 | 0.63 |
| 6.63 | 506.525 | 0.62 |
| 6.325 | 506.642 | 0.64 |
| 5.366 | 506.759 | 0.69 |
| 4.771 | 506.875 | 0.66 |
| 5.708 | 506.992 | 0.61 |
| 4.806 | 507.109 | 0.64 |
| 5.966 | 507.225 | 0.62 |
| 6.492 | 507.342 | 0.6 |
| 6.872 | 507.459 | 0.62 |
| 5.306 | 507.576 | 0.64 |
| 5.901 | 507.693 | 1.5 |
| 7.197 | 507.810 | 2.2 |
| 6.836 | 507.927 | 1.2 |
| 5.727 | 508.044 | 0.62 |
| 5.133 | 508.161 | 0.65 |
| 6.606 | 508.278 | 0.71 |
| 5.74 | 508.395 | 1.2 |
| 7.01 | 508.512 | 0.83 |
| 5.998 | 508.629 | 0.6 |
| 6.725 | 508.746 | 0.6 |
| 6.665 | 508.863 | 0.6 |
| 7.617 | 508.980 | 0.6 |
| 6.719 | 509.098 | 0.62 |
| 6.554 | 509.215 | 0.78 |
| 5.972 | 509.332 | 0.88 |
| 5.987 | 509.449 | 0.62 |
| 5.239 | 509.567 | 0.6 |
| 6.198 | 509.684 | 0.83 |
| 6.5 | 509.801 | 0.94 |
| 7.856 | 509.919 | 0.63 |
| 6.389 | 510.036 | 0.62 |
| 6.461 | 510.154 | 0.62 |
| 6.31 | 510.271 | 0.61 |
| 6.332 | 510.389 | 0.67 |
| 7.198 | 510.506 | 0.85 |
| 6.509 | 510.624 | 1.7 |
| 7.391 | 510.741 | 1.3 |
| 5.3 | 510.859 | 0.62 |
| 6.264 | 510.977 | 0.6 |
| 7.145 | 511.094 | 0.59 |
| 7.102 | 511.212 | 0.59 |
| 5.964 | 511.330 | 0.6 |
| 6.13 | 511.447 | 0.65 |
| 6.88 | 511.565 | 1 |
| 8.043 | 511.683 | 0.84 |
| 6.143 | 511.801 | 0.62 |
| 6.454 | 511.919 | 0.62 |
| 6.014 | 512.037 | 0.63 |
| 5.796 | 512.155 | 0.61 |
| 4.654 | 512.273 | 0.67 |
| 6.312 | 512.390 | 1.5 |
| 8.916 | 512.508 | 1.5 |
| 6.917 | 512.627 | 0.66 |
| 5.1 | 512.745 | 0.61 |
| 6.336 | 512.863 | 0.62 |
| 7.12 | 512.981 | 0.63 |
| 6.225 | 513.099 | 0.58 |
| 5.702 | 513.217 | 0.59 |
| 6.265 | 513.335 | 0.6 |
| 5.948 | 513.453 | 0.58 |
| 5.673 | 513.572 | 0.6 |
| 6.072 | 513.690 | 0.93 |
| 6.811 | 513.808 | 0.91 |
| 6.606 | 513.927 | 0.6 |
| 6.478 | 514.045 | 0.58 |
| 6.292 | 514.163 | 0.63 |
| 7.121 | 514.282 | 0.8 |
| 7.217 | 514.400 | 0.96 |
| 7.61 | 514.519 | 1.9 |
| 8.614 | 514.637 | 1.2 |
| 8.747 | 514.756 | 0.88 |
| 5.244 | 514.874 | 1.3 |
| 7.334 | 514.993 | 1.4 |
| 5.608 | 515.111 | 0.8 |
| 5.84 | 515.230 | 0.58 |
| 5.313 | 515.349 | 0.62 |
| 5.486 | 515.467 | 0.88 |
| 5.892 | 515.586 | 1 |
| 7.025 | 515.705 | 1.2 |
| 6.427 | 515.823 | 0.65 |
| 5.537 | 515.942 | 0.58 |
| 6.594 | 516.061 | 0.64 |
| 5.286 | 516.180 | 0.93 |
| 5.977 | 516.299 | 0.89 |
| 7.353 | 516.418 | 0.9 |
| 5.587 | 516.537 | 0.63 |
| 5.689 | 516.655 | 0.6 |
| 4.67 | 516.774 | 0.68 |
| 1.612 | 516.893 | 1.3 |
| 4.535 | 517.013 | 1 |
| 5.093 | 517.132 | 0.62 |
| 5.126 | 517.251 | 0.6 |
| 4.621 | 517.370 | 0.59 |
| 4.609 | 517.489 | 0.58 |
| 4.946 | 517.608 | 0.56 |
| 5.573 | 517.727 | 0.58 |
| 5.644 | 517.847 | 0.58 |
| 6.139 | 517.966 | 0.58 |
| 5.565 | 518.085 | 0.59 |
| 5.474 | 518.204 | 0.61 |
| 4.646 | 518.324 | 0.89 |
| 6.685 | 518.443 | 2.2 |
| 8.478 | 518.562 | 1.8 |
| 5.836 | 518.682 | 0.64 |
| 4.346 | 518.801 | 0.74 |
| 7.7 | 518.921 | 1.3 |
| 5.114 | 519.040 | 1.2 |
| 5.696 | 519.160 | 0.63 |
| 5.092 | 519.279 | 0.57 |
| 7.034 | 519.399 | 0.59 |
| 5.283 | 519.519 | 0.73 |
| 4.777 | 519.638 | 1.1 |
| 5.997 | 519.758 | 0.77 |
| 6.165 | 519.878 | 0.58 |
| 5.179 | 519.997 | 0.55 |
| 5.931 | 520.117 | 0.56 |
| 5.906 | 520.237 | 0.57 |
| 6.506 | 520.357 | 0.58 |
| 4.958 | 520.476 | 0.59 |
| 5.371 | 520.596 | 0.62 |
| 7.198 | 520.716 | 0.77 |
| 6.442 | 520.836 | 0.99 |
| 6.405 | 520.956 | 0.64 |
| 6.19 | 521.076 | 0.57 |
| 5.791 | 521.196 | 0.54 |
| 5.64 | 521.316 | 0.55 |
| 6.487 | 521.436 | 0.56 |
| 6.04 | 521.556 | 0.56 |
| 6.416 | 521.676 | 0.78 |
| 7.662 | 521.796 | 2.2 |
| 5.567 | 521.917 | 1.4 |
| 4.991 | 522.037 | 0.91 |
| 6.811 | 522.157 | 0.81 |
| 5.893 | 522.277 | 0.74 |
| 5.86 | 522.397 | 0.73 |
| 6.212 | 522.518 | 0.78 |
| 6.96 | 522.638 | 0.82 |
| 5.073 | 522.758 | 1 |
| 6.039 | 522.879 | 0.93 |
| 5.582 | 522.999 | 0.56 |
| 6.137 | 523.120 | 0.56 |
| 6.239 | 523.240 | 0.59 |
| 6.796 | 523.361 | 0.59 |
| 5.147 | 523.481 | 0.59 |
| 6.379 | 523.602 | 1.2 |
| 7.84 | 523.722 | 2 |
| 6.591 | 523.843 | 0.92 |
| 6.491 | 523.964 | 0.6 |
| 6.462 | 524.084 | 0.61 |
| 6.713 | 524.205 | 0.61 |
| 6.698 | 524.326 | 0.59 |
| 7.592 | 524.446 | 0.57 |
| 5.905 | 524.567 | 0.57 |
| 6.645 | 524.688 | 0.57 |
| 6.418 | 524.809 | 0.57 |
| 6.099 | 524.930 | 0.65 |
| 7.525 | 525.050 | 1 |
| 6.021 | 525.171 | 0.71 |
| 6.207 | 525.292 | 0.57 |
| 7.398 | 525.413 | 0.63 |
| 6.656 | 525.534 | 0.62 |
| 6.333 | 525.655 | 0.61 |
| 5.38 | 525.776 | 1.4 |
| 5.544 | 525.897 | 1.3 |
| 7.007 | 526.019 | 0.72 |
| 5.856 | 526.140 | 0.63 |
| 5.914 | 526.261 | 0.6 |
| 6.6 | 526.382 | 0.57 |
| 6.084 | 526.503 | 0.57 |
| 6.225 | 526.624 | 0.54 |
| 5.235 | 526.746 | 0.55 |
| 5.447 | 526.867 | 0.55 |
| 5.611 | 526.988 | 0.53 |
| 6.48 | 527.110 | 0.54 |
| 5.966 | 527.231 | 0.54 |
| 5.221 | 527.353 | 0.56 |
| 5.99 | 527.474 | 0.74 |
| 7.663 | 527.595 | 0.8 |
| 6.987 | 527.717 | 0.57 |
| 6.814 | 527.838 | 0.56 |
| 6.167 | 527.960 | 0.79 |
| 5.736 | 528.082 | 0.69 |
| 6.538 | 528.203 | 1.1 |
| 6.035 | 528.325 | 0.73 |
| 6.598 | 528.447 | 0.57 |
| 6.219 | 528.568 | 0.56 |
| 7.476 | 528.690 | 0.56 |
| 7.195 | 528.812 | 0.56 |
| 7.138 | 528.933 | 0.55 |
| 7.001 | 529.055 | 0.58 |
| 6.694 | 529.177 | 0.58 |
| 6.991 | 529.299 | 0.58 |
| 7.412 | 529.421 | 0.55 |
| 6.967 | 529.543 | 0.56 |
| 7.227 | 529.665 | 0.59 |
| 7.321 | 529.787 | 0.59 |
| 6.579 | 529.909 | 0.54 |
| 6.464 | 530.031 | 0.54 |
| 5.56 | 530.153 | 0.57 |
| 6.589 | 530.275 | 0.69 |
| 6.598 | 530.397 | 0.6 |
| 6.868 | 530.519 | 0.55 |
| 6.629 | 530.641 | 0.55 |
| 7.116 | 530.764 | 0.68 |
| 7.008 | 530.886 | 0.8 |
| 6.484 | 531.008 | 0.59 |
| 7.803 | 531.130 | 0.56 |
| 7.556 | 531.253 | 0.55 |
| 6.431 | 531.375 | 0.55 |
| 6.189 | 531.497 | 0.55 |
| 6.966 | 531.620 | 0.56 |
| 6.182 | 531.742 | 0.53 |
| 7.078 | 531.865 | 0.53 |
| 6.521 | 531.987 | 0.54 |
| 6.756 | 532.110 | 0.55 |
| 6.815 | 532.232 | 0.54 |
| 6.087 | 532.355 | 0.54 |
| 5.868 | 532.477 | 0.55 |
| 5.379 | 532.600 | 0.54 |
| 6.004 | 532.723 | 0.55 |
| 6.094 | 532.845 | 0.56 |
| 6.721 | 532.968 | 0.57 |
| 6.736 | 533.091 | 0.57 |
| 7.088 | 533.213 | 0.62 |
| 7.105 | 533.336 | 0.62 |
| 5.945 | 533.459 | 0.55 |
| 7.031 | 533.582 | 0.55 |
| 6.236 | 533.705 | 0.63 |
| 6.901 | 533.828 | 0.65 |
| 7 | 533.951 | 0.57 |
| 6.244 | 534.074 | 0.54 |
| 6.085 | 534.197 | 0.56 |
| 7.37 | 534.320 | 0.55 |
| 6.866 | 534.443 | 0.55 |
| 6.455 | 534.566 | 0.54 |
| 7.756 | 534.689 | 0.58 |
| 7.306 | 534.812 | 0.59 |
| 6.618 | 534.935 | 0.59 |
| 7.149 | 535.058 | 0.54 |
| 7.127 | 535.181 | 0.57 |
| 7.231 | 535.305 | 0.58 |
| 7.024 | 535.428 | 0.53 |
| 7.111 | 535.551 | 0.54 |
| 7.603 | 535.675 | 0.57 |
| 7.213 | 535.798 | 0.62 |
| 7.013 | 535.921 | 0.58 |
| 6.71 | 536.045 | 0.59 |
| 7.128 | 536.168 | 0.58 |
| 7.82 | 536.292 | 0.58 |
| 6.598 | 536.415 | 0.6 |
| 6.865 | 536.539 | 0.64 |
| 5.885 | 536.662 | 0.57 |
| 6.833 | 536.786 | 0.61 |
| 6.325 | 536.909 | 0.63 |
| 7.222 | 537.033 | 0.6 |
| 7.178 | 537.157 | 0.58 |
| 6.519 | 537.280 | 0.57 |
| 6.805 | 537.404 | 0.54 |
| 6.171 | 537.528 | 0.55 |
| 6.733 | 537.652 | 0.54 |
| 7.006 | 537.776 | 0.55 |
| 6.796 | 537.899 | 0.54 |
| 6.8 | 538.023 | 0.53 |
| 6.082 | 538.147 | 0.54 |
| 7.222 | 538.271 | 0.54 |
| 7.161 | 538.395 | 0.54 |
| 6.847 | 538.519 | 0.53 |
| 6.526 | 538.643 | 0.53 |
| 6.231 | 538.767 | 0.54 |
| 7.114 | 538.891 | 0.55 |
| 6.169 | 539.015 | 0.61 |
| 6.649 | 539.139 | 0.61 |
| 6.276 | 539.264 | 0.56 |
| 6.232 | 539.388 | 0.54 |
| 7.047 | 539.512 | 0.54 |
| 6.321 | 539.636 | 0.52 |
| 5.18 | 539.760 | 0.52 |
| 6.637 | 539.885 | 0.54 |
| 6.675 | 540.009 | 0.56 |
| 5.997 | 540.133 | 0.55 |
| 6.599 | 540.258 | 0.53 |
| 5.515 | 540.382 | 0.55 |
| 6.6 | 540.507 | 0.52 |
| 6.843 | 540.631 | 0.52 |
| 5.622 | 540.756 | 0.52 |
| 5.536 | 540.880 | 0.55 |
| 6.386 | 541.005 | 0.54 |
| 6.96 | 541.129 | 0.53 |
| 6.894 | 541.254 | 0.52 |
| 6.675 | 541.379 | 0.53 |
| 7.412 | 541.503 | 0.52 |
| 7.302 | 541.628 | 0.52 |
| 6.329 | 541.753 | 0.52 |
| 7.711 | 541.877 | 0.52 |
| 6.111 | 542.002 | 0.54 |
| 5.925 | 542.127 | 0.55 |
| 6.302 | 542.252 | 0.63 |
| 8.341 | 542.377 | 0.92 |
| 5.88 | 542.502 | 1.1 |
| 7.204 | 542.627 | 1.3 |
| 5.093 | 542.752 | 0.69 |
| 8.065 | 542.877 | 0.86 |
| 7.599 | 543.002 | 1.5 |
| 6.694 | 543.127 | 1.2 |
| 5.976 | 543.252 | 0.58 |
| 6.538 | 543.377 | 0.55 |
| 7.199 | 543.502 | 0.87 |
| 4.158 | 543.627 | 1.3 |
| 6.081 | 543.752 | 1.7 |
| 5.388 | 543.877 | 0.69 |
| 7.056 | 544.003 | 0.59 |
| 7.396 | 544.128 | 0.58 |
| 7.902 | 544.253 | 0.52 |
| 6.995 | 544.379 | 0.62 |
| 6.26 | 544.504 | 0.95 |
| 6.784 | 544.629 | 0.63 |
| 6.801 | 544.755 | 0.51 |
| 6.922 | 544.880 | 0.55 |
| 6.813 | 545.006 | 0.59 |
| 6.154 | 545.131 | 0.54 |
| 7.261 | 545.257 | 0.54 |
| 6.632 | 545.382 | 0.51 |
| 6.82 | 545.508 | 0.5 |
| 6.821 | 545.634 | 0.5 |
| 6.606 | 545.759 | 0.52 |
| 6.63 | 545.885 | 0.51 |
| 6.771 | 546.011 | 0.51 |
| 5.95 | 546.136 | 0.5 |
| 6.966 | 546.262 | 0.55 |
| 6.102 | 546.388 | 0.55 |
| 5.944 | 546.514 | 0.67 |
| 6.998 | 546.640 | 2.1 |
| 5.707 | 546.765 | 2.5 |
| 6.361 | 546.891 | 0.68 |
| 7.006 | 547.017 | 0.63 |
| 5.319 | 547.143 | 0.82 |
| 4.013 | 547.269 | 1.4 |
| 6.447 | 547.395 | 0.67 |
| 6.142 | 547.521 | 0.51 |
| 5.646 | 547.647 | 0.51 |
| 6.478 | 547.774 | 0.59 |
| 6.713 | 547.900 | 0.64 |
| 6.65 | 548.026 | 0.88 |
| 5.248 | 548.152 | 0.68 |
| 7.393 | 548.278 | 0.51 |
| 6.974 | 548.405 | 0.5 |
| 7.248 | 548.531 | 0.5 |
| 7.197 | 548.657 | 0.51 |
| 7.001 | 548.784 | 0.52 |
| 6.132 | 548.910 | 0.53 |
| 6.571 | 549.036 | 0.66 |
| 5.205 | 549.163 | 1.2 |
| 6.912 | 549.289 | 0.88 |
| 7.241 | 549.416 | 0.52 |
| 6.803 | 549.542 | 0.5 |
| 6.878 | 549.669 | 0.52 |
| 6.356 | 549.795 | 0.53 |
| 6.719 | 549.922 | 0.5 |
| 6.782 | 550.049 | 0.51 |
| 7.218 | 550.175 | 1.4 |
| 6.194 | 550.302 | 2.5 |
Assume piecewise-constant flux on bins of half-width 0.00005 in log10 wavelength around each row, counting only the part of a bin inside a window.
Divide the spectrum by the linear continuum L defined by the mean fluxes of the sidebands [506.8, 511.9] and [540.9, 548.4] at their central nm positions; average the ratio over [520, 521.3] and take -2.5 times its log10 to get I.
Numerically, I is 0.07 mag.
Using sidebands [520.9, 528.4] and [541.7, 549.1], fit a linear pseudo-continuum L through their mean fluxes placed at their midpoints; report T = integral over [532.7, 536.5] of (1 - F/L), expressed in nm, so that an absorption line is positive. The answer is -0.29 nm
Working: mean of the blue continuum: 6.26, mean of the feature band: 6.89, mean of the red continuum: 6.53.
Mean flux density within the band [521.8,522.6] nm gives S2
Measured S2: 6.04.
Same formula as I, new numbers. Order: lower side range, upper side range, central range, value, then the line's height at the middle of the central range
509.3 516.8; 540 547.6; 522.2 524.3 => 0.03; 6.44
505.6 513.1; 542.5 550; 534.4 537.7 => -0.08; 6.47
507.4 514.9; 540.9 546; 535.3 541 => 0.00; 6.66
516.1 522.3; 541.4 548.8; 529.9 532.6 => -0.09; 6.12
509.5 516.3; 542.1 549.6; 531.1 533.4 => -0.01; 6.49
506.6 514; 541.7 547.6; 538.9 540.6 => 0.03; 6.49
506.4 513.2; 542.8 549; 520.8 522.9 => 0.05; 6.4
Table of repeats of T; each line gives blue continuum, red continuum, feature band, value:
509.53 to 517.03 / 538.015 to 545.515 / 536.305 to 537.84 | -0.04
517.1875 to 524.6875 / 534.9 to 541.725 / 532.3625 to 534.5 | 0.00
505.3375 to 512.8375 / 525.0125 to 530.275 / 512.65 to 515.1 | -0.10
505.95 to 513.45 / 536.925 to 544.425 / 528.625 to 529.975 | -0.12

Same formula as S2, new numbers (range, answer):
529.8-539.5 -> 6.73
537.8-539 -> 6.74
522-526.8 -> 6.3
